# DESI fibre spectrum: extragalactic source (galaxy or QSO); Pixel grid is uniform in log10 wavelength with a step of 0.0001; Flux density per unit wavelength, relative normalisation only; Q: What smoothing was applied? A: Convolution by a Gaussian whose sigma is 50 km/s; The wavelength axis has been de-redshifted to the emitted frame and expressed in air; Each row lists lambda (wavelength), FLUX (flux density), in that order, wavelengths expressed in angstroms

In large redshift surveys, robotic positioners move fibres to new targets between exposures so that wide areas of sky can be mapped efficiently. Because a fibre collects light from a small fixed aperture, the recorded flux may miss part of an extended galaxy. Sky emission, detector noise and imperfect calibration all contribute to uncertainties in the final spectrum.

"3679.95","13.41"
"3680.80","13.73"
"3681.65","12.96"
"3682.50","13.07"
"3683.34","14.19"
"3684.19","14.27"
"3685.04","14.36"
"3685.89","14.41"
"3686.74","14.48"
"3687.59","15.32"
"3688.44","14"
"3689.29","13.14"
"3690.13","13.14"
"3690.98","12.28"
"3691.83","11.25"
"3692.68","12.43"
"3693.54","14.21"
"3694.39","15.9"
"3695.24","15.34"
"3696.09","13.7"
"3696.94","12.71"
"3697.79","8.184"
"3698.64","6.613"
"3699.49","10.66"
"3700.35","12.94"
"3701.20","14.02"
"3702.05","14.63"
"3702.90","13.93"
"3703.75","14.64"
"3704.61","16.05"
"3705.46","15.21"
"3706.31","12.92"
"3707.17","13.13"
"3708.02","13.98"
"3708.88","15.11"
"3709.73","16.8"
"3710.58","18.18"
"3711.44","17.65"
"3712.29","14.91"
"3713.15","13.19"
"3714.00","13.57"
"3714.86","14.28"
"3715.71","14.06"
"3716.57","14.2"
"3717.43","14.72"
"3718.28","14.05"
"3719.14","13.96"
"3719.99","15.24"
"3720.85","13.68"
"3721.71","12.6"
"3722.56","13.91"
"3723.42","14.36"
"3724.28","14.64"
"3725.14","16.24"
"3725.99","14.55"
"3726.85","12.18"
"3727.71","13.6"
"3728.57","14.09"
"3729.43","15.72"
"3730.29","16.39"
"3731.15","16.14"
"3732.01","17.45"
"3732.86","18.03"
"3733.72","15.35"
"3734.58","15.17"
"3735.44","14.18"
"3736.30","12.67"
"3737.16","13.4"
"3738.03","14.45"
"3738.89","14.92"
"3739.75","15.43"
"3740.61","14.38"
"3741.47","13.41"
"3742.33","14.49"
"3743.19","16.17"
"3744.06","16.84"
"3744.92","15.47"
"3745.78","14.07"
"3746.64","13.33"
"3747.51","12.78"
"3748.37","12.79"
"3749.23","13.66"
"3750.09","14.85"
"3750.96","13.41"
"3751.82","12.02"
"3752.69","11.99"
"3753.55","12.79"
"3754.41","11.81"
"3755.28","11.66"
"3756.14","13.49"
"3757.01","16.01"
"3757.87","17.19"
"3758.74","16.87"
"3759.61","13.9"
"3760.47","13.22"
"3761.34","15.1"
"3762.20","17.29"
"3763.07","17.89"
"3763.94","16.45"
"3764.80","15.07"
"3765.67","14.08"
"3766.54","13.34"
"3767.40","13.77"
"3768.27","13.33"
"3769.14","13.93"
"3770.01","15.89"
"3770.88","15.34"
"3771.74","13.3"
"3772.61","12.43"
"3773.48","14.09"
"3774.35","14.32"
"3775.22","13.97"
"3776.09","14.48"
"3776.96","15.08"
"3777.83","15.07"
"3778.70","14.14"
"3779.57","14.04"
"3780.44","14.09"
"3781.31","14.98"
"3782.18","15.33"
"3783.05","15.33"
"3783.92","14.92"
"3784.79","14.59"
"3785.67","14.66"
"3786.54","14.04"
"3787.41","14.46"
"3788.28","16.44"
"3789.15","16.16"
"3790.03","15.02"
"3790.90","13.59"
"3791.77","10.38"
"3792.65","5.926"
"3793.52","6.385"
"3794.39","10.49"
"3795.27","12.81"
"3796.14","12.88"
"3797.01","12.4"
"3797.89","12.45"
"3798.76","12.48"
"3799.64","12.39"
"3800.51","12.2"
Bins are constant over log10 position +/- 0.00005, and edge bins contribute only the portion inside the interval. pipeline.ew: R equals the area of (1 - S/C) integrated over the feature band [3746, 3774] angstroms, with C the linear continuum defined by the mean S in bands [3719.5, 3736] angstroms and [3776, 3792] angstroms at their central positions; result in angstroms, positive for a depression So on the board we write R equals 1.11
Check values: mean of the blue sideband 14.9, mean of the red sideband 14.6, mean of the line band 14.2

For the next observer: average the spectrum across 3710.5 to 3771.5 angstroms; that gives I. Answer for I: 14.6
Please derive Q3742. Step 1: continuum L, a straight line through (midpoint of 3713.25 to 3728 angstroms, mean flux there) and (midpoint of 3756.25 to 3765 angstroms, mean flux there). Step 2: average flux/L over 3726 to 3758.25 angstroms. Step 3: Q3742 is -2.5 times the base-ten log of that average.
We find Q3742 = 0.05 mag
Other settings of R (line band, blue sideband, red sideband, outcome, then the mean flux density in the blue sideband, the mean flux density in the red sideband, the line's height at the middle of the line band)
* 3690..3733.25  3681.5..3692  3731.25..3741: 0.8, 13.7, 15.1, 14.4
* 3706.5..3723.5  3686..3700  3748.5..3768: -1.6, 12.7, 14.3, 13.3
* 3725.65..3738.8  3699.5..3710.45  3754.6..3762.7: -0.2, 14.4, 14.9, 14.7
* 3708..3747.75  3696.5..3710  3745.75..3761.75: -4.0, 13.2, 13.7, 13.4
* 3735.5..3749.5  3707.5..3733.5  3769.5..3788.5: 0.5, 14.9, 14.6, 14.8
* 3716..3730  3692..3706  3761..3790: -0.6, 13.2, 14.8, 13.7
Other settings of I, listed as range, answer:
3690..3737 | 14.2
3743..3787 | 14.4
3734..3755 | 13.9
